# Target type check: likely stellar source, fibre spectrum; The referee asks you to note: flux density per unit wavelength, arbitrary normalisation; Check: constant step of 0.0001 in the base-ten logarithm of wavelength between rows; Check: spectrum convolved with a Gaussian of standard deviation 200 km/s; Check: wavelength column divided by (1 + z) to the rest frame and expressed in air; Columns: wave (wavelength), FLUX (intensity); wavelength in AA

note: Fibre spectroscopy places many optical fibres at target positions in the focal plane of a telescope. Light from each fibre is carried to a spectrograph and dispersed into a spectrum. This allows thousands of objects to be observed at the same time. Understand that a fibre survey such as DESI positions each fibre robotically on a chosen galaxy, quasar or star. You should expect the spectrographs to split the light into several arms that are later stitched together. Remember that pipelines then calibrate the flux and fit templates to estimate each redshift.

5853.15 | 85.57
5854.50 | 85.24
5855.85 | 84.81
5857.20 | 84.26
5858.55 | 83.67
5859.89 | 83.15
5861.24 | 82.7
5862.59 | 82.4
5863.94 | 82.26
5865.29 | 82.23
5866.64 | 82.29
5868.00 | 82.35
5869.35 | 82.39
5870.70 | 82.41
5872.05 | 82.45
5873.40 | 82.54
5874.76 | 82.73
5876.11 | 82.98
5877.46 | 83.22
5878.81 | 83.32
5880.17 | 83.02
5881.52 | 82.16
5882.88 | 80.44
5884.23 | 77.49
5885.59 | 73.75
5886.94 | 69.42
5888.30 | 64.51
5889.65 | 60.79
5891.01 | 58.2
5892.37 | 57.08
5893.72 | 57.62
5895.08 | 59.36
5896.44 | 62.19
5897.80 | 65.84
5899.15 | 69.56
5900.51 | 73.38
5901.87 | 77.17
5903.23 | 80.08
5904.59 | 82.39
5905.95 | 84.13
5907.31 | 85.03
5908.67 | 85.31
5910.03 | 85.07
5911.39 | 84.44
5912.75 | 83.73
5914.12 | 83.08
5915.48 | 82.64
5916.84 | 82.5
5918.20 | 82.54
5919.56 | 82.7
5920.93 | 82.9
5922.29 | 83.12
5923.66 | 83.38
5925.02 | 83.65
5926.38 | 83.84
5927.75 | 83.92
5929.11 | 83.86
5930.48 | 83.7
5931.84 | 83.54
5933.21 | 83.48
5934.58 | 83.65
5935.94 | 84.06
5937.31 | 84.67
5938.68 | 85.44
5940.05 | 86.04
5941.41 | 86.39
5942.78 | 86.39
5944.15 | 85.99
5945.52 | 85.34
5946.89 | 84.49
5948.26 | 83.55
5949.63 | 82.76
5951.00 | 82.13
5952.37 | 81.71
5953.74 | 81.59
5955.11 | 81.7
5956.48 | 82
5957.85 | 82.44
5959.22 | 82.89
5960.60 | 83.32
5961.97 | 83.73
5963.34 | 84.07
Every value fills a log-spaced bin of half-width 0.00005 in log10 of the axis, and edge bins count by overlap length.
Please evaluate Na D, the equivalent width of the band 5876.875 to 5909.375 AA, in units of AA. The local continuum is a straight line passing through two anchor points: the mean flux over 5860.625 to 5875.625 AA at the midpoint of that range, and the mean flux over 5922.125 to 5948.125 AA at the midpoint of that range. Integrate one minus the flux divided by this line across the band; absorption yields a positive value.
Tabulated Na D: 3.93 AA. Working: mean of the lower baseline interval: 82.4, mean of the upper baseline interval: 84.5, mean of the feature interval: 73.1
